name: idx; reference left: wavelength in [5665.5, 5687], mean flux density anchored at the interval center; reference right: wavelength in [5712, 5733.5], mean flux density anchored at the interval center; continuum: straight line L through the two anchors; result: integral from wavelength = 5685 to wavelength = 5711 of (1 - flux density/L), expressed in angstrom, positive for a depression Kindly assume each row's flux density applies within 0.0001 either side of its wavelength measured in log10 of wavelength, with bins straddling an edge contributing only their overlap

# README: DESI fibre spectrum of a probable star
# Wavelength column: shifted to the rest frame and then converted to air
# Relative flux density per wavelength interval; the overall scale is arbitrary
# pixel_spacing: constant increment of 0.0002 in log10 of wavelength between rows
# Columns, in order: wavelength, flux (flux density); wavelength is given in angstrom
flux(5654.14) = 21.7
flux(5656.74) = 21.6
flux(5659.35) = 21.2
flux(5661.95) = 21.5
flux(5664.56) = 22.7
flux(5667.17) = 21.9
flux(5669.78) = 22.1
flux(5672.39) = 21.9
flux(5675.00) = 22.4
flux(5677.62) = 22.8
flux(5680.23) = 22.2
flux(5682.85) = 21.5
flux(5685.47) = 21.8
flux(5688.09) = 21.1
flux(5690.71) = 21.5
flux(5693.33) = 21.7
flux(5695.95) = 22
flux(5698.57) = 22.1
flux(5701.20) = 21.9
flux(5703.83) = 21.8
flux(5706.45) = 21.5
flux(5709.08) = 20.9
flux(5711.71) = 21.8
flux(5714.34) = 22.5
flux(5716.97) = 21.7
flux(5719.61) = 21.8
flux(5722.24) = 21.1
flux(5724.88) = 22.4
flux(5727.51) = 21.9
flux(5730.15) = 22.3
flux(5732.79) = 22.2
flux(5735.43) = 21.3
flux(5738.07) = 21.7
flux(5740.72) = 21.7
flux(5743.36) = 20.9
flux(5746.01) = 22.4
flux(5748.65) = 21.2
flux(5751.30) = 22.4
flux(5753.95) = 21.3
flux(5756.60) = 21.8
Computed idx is 0.5 angstrom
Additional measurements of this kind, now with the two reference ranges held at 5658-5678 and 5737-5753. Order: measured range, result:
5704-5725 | 0.1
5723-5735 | -0.2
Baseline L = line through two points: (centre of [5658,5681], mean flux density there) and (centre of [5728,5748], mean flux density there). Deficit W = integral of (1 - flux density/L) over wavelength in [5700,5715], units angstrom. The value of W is 0.1 angstrom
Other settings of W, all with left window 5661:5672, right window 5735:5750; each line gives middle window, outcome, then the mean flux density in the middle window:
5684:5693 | 0.17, 21.5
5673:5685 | -0.11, 22.2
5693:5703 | -0.04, 21.9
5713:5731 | -0.22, 22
